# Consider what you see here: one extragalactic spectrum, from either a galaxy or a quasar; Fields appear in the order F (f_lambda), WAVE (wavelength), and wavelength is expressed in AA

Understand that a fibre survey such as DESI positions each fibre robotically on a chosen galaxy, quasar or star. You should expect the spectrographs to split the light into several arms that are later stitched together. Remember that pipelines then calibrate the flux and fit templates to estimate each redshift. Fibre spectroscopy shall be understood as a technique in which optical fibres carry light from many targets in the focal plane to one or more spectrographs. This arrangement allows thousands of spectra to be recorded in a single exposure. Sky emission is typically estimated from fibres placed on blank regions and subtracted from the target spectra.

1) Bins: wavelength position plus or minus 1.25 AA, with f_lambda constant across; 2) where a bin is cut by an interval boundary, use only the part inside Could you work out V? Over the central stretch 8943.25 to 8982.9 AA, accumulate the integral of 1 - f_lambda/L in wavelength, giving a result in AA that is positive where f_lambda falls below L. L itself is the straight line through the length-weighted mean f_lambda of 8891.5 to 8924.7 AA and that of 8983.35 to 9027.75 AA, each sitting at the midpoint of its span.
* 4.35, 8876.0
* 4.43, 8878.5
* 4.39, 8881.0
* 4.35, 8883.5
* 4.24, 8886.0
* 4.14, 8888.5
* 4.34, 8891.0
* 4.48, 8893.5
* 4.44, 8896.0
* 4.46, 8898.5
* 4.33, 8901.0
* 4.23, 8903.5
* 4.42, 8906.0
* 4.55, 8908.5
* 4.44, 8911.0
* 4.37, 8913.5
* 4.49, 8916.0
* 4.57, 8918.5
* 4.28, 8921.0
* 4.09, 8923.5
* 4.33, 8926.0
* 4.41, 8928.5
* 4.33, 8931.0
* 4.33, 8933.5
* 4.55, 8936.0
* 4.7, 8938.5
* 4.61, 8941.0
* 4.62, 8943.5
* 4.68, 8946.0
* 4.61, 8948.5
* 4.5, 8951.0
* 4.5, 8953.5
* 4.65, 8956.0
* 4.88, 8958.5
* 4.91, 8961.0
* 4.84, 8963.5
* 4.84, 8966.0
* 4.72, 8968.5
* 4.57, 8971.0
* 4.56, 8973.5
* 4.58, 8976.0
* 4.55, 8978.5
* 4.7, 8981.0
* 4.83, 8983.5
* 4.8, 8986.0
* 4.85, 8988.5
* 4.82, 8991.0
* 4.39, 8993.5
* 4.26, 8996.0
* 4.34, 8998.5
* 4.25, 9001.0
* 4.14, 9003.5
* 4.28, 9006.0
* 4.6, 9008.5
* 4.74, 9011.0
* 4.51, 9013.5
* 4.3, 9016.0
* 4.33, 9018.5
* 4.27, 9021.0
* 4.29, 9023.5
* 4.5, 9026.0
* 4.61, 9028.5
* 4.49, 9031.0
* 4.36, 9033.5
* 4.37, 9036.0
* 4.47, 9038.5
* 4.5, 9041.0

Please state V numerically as -2.1 AA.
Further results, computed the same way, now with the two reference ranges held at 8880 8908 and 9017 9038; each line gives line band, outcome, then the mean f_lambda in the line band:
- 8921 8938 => 0.06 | 4.35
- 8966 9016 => -1.86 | 4.55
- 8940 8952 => -0.64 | 4.61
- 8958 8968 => -1.09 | 4.86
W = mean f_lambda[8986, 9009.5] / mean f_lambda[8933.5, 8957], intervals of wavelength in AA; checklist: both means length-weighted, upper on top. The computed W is 1.0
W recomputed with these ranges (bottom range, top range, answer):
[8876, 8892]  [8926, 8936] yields 1.01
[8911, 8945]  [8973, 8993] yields 1.06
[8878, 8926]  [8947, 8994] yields 1.07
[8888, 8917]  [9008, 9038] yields 1.01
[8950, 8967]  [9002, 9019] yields 0.93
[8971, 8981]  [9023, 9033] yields 0.98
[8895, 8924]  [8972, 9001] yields 1.04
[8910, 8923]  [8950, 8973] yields 1.07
